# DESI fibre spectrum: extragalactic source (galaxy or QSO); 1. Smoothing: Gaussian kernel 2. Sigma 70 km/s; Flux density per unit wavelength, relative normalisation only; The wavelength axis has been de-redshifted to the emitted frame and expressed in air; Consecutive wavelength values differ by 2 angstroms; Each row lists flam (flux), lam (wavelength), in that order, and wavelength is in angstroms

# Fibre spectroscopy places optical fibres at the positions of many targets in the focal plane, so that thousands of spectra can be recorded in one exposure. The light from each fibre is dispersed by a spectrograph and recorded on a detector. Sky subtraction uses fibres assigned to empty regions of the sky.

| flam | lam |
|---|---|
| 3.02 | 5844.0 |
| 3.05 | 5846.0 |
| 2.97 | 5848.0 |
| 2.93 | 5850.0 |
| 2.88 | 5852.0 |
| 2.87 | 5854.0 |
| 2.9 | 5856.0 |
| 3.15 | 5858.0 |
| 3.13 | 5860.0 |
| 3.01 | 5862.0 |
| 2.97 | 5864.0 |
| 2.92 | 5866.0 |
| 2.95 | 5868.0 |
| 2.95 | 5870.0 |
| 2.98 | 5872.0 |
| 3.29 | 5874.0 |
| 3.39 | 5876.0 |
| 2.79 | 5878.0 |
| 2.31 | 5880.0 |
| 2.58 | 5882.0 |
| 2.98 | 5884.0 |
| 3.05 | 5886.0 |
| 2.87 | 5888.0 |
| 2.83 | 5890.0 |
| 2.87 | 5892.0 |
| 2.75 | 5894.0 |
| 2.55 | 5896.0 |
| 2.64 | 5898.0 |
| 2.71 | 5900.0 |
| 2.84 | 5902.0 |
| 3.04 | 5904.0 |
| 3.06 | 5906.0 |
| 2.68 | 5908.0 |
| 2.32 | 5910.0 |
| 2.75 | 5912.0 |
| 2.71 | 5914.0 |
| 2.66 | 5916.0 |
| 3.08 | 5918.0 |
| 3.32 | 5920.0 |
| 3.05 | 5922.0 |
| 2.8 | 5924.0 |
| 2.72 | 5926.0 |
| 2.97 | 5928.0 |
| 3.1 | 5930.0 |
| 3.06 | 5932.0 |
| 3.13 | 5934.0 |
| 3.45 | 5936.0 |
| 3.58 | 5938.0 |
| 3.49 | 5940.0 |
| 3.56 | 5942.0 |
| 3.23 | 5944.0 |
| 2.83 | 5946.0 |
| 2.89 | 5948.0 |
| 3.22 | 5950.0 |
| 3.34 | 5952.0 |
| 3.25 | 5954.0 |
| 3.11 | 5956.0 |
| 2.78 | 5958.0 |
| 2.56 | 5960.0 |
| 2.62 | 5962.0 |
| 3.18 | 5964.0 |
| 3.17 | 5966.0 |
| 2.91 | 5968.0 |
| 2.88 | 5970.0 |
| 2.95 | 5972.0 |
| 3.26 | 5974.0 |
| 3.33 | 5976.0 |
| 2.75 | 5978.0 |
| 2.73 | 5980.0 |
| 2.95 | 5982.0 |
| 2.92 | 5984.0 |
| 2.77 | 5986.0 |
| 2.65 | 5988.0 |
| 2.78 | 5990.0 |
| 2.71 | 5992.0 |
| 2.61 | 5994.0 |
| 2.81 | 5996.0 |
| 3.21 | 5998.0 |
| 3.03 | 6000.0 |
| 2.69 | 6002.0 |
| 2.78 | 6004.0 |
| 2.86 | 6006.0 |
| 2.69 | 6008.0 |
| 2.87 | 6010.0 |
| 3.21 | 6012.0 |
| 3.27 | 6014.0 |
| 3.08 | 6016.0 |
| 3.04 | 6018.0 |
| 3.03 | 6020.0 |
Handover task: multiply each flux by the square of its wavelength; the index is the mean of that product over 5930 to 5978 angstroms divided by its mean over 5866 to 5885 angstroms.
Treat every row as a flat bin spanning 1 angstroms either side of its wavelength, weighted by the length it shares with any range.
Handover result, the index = 1.10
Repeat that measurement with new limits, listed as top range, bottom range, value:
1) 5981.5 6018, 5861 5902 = 1.05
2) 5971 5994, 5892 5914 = 1.08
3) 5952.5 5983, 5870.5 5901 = 1.07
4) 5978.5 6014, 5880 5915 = 1.07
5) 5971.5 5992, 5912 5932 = 1.01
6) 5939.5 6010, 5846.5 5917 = 1.06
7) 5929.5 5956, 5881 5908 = 1.17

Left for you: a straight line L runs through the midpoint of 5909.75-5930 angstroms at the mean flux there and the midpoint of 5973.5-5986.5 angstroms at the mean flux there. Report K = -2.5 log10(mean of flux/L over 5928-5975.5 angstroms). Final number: -0.07 mag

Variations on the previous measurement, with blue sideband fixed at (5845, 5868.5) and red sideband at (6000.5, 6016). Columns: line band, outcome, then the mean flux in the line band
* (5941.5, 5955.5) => -0.08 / 3.17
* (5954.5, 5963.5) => 0.05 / 2.82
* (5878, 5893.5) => 0.07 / 2.78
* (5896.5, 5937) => 0.02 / 2.9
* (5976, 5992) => 0.04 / 2.82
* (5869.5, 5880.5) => 0.00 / 2.98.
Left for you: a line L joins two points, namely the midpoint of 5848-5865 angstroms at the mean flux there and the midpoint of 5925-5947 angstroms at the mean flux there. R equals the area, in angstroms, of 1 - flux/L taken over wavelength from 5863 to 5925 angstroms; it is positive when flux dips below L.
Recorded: 4.38 angstroms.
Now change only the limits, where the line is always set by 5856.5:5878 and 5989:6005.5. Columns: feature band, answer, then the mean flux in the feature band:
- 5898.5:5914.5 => 1.2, 2.76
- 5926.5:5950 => -2.1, 3.2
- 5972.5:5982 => -0.5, 3.01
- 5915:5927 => 0.1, 2.94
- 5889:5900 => 1.0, 2.73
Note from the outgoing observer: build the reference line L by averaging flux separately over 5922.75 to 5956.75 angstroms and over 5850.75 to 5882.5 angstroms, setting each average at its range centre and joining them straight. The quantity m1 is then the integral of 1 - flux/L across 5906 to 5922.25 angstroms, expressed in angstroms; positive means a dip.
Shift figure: 1.37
